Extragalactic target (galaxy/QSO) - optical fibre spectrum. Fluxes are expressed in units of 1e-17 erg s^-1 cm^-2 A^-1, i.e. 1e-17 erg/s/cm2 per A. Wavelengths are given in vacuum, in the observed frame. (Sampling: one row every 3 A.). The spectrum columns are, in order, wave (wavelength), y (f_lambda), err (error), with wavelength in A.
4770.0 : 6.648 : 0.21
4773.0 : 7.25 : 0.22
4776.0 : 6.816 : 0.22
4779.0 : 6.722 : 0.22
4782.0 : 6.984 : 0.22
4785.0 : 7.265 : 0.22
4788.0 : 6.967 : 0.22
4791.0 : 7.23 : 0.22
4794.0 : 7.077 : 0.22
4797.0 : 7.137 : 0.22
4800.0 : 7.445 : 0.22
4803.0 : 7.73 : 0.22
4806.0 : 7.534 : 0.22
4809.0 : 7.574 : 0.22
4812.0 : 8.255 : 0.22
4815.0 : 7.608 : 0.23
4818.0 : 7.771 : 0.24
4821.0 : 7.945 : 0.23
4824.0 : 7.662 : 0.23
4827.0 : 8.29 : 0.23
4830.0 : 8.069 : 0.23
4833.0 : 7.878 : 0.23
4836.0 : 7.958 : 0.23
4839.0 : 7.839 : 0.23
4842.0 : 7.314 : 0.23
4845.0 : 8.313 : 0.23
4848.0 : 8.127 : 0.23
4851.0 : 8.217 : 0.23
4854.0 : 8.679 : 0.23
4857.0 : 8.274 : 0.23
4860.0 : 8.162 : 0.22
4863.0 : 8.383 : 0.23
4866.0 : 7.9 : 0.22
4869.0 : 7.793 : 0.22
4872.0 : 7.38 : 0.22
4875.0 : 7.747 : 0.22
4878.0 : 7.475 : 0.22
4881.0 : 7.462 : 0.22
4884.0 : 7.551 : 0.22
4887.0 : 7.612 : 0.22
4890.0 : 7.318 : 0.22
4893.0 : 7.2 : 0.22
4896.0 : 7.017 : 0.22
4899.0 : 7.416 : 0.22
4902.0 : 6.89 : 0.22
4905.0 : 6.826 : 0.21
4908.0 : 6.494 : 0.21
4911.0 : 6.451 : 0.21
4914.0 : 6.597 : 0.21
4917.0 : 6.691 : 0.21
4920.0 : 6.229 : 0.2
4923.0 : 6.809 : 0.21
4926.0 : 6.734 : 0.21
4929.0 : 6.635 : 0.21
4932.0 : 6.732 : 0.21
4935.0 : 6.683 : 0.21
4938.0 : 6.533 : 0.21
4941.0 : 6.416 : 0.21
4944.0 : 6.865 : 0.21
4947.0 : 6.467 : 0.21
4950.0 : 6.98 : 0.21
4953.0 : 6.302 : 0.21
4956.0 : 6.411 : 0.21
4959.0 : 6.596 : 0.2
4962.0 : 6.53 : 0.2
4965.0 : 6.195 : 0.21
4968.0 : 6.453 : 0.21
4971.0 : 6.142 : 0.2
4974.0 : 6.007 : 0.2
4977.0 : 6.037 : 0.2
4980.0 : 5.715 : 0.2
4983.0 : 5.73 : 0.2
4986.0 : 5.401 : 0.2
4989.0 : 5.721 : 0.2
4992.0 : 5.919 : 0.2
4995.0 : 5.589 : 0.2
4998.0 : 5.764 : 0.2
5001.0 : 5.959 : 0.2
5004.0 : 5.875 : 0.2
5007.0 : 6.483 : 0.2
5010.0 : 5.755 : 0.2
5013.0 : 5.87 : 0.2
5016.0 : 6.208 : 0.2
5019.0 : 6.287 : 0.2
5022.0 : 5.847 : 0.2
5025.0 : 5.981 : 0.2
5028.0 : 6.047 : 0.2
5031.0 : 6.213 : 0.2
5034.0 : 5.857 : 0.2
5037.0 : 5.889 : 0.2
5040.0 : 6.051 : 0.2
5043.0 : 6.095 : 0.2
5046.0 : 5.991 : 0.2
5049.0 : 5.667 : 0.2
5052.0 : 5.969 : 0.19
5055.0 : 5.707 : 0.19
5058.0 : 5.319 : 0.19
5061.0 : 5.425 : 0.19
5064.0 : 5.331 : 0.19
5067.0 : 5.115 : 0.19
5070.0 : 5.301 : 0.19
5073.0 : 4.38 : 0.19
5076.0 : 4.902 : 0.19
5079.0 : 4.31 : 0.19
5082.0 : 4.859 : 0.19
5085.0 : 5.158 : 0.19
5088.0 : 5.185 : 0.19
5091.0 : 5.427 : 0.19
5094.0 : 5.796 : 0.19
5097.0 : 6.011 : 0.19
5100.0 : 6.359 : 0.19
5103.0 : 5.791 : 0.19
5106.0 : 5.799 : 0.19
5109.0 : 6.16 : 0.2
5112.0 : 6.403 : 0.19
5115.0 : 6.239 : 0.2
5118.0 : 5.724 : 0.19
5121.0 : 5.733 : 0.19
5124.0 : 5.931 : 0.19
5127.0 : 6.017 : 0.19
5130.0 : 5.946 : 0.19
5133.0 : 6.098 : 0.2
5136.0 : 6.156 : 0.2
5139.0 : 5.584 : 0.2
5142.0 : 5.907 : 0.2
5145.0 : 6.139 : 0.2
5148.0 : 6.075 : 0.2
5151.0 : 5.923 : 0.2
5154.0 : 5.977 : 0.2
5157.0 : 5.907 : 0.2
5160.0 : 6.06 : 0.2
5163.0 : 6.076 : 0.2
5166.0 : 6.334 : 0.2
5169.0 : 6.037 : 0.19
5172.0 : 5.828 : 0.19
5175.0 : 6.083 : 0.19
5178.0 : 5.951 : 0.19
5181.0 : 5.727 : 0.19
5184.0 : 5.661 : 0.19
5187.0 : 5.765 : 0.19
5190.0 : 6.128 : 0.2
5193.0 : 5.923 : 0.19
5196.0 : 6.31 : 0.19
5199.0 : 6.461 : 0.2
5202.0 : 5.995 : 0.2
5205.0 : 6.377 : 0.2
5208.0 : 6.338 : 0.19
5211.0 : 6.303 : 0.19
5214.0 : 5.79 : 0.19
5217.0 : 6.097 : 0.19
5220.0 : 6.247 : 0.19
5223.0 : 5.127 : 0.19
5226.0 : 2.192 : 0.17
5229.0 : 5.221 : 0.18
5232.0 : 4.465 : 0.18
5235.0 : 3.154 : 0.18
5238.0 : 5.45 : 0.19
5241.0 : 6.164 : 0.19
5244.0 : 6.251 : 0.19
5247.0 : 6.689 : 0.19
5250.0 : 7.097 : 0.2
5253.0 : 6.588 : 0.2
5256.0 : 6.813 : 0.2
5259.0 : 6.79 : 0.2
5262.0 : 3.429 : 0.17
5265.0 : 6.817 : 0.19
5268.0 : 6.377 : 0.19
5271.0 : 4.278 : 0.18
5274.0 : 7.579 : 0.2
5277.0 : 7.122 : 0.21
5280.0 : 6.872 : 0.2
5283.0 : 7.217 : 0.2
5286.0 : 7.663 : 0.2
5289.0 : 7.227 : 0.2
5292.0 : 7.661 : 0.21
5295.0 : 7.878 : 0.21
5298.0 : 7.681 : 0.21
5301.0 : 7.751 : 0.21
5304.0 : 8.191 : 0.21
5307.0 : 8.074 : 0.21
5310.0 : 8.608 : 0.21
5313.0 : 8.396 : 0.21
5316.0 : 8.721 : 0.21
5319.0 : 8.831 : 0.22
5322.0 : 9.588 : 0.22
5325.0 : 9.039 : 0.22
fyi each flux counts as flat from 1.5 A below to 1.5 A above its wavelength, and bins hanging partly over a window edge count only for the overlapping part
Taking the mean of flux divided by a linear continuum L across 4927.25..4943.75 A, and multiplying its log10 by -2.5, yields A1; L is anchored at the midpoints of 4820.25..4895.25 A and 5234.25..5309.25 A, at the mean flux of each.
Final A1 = 0.16 mag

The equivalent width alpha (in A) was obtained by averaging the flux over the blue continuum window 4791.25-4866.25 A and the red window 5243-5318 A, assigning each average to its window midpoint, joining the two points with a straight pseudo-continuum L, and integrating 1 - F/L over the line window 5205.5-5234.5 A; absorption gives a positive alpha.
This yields 7.9 A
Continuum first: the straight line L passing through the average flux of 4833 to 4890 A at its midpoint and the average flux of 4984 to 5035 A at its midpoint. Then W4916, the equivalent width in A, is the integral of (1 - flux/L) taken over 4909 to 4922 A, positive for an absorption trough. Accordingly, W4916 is 1.2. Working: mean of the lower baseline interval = 7.88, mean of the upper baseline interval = 5.93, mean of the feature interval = 6.5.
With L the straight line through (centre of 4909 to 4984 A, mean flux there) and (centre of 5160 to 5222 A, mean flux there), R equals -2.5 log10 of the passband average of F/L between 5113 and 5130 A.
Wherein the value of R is 0.04 mag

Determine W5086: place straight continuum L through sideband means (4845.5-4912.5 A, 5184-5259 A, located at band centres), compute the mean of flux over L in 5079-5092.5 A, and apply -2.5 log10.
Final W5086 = 0.27 mag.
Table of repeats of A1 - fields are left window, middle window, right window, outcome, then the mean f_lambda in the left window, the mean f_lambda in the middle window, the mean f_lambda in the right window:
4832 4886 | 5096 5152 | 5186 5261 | 0.068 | 7.91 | 6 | 5.81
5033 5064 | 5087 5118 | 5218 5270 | -0.038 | 5.77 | 5.92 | 5.57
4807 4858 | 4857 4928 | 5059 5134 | 0.030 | 7.98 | 7.24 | 5.57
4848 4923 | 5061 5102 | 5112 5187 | 0.203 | 7.41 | 5.25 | 5.97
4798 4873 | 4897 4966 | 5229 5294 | 0.140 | 7.92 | 6.64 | 6.26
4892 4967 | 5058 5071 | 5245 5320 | 0.282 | 6.66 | 5.3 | 7.2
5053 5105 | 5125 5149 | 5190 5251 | -0.098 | 5.33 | 5.99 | 5.68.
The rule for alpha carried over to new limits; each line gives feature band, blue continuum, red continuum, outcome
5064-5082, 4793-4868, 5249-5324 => 6.51 A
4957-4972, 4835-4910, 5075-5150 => 1.14 A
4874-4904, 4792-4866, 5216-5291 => 1.02 A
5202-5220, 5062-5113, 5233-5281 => -0.86 A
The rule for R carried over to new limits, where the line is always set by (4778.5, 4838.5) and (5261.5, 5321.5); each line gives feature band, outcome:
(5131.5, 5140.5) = 0.248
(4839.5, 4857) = -0.078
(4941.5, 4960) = 0.144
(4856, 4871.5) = -0.069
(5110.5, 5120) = 0.221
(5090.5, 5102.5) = 0.253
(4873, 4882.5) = 0.000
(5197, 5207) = 0.185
